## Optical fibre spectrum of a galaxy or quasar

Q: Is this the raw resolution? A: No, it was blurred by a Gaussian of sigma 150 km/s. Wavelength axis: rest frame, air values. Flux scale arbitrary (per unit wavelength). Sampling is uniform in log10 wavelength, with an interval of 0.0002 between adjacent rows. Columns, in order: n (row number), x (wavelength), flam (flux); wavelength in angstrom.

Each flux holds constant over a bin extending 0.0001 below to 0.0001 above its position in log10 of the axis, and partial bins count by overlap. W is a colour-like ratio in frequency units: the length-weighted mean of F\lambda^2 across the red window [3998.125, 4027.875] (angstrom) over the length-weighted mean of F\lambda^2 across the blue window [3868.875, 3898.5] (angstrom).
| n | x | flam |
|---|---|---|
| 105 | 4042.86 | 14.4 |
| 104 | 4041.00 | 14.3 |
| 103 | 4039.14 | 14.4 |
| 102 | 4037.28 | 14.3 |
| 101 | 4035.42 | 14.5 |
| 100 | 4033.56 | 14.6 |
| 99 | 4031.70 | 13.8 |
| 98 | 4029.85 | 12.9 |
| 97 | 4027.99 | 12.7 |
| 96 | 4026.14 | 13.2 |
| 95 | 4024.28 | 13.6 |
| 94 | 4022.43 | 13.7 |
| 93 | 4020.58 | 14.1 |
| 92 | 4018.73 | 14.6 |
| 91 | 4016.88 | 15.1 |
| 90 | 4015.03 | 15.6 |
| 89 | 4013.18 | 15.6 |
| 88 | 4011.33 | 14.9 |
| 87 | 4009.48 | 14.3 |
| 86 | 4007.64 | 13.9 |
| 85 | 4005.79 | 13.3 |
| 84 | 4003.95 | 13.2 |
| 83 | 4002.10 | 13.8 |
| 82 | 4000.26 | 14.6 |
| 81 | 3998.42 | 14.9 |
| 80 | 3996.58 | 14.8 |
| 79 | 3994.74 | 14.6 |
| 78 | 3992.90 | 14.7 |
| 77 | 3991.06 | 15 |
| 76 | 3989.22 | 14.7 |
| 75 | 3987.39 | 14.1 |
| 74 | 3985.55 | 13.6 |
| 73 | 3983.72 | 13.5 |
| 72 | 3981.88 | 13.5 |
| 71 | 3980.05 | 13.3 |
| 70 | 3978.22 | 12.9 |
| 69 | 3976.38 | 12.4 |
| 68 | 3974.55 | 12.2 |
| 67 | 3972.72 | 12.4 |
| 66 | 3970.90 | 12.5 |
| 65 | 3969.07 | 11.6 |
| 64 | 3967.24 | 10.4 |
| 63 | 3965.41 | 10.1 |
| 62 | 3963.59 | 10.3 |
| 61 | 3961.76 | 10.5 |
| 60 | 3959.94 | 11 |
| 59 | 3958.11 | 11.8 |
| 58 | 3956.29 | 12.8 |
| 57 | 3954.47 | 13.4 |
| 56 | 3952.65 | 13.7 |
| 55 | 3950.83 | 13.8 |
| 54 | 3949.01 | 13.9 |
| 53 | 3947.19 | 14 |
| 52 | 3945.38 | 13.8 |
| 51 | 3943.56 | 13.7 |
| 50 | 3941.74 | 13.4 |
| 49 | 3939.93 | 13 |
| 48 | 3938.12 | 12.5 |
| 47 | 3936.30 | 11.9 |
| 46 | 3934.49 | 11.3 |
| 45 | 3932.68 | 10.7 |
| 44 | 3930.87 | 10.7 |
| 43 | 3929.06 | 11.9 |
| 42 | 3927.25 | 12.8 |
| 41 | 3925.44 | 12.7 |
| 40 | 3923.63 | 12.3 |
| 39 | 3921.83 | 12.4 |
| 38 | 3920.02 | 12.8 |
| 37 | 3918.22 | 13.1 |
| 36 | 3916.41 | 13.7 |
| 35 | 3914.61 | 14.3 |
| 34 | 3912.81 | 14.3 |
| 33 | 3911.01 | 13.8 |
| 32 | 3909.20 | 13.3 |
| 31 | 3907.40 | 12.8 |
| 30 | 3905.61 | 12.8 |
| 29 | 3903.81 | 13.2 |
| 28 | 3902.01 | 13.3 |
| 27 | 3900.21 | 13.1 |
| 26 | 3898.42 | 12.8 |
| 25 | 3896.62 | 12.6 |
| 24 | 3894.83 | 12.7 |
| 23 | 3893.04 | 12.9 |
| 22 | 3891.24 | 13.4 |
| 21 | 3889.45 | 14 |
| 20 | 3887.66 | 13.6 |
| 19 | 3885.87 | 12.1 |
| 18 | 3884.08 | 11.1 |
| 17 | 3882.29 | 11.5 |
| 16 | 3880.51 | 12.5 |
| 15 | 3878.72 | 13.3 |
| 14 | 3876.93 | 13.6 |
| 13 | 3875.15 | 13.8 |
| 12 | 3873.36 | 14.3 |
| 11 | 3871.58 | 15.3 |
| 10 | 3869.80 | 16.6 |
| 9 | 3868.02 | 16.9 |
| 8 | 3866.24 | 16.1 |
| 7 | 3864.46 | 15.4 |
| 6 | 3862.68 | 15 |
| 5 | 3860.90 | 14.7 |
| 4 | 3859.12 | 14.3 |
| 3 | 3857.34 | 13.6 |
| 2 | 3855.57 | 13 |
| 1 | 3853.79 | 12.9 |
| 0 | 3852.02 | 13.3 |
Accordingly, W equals 1.14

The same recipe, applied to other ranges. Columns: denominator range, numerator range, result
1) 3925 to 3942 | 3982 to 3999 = 1.23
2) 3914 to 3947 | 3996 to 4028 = 1.18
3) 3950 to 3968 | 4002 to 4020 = 1.26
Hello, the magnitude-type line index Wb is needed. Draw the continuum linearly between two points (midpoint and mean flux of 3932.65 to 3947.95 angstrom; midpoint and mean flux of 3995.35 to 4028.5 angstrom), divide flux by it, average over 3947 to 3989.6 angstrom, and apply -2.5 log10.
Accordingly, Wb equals 0.07 mag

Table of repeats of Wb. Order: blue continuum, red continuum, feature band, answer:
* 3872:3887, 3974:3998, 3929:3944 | 0.11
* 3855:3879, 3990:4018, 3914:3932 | 0.16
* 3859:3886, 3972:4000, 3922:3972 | 0.14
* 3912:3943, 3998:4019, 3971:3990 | 0.05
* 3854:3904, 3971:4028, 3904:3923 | 0.04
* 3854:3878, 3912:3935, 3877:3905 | 0.08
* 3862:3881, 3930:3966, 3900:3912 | 0.04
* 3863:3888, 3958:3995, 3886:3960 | 0.03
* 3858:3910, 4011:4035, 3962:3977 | 0.22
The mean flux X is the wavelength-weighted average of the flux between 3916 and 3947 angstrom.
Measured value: 12.5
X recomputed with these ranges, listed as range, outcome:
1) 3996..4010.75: 14.1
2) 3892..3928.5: 13.1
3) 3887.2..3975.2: 12.6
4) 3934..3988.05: 12.6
